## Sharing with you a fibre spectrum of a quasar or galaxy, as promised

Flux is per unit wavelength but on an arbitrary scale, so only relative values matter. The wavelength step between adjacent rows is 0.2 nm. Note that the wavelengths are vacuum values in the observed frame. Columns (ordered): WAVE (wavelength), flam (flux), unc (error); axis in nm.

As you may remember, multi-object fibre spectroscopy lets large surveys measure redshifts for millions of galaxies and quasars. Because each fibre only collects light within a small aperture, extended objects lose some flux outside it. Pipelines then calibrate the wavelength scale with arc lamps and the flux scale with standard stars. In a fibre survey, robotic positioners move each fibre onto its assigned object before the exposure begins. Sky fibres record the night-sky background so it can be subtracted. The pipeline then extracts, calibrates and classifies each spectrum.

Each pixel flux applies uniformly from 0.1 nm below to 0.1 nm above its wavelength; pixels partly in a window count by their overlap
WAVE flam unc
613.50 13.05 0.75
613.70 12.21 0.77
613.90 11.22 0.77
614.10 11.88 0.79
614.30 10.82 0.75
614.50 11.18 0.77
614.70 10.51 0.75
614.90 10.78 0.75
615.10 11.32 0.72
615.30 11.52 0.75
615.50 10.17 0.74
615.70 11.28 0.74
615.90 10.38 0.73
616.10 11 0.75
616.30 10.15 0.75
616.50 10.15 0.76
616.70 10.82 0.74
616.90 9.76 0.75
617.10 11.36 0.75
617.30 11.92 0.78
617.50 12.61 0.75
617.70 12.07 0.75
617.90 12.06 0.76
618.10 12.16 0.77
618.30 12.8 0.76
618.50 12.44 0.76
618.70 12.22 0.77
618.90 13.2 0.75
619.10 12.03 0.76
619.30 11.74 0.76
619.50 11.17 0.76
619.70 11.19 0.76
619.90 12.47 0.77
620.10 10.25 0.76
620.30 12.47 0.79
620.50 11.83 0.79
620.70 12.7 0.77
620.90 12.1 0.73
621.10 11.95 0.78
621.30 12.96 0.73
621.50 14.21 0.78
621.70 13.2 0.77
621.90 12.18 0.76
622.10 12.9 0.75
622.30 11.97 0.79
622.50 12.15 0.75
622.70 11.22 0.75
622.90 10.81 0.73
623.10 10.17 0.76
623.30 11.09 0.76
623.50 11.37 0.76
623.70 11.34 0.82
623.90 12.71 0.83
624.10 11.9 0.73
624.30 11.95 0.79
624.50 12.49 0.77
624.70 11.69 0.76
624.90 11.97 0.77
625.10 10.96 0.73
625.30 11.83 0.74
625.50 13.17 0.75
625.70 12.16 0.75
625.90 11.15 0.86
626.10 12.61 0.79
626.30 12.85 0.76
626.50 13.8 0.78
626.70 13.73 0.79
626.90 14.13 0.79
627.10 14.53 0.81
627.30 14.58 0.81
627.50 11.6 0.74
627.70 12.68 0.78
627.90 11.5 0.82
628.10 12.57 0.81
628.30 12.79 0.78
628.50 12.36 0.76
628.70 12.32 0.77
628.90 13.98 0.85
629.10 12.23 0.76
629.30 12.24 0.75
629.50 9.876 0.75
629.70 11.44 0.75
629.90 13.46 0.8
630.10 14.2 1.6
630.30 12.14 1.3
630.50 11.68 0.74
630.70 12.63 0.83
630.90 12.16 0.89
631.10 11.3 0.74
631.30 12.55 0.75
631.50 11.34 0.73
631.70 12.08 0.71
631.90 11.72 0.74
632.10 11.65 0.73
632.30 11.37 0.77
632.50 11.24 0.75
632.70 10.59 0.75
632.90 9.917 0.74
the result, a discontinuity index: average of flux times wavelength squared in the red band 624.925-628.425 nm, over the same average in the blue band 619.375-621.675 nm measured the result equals 1.07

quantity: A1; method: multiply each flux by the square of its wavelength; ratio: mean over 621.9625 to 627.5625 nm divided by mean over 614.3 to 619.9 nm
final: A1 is 1.10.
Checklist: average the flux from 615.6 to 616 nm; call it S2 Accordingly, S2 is 10.8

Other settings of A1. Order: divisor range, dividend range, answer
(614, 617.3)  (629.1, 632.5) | 1.16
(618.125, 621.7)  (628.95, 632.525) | 1.01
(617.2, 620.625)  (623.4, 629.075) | 1.06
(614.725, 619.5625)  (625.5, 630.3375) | 1.15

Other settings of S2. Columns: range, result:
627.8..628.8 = 12.3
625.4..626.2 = 12.3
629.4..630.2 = 12.2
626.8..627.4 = 14.4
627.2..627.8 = 13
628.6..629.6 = 12.1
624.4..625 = 12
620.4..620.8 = 12.3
